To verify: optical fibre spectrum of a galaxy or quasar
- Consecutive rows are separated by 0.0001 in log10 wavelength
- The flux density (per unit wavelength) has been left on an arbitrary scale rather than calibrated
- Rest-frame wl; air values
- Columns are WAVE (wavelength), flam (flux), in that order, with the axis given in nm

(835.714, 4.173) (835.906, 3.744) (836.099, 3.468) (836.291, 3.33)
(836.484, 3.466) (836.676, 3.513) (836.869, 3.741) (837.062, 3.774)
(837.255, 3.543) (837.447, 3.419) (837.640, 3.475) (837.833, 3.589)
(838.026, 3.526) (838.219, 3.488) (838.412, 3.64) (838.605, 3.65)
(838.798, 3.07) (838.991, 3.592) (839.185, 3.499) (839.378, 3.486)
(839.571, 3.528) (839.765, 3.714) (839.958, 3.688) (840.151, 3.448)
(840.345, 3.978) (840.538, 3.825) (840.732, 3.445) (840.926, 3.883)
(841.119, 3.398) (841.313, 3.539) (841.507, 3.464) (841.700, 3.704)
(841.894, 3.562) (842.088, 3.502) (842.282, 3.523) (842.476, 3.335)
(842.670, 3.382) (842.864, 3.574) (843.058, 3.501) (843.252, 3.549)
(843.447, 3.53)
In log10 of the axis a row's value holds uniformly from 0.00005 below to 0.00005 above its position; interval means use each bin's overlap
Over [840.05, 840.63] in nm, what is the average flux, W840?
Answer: 3.75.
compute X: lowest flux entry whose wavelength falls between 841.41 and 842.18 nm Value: 3.464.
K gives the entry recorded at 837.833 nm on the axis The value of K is 3.589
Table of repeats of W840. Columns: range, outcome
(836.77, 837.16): 3.75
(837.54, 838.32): 3.52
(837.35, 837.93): 3.5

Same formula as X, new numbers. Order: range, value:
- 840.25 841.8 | 3.398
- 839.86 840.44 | 3.448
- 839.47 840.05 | 3.528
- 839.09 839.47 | 3.486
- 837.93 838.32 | 3.488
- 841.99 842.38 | 3.502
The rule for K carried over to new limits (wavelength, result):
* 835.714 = 4.173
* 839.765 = 3.714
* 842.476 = 3.335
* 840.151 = 3.448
